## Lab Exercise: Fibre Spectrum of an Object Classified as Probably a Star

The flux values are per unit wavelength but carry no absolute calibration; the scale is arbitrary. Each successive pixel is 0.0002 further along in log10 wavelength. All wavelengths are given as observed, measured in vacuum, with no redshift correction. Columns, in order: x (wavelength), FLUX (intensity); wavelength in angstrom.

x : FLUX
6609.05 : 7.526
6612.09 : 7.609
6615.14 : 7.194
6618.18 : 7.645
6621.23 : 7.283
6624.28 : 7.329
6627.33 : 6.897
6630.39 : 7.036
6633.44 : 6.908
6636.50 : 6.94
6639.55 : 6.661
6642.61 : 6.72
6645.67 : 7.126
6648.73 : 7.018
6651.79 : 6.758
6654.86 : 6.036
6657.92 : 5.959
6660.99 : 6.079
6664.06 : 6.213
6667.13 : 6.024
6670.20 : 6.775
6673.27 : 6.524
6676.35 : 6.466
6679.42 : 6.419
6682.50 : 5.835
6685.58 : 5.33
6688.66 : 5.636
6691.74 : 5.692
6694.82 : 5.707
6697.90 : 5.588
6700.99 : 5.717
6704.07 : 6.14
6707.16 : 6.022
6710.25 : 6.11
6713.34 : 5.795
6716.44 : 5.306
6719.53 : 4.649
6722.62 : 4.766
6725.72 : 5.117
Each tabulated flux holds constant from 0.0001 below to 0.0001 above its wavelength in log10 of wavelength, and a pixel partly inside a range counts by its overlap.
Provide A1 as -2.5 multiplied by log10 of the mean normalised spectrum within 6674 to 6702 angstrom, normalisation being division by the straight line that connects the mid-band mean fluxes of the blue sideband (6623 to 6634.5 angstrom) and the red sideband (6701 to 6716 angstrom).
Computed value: 0.07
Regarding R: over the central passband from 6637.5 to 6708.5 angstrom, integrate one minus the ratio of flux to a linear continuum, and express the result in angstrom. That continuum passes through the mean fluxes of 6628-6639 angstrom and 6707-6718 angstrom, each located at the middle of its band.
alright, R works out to 1.8 angstrom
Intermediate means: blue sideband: 6.93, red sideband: 5.78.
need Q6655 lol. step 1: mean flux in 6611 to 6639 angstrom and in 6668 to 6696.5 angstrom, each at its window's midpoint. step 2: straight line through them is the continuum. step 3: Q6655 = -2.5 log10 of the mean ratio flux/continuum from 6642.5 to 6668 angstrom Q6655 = 0.03 mag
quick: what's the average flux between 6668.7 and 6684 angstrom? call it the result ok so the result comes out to 6.4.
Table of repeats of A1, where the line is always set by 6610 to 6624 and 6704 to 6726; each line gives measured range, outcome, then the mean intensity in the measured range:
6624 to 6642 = 0.03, 6.92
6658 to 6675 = 0.02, 6.29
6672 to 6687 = 0.01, 6.11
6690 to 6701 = 0.03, 5.67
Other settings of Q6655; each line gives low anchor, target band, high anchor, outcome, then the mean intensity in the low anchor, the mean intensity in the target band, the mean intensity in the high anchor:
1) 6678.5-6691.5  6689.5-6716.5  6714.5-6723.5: -0.094 mag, 5.76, 5.81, 4.96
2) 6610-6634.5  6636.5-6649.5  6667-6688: -0.006 mag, 7.25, 6.88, 6.18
